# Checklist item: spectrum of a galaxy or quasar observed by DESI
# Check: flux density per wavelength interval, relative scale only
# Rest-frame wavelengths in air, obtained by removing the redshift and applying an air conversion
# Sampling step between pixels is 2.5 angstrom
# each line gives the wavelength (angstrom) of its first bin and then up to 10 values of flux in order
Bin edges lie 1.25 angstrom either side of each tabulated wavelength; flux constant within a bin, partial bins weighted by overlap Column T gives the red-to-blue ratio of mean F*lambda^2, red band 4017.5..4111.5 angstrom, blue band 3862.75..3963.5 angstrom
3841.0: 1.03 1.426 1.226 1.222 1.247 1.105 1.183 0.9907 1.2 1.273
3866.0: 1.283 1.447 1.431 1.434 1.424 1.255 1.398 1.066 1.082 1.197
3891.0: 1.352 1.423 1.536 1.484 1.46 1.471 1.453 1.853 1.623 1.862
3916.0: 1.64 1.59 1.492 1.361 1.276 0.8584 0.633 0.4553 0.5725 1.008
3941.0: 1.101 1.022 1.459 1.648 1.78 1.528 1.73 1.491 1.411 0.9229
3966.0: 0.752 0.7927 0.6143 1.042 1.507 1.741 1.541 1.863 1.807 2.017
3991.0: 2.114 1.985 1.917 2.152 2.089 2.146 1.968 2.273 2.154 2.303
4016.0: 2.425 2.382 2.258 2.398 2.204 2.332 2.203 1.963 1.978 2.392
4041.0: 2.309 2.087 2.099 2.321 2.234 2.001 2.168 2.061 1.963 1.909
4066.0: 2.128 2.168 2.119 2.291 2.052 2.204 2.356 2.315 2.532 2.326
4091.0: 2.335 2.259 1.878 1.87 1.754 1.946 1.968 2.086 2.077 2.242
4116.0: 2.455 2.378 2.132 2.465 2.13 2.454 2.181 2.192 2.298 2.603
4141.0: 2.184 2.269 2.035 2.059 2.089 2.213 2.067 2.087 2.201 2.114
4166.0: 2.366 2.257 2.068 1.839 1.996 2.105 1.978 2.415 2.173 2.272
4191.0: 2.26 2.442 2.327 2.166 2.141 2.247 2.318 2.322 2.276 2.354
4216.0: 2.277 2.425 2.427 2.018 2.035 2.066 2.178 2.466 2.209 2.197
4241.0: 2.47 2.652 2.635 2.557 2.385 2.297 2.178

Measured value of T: 1.73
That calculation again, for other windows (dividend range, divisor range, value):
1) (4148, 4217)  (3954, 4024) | 1.36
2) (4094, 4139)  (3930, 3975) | 2.11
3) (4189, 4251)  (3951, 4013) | 1.56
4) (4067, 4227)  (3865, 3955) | 1.86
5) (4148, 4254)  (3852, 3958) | 1.97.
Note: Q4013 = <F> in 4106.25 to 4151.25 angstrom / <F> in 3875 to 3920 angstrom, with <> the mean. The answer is 1.54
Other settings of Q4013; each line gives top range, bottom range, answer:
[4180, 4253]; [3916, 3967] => 1.89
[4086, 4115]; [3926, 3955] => 1.88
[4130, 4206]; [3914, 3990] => 1.69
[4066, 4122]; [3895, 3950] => 1.65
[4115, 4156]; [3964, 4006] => 1.38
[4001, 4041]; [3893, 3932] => 1.54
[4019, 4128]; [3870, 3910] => 1.56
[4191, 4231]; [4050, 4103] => 1.06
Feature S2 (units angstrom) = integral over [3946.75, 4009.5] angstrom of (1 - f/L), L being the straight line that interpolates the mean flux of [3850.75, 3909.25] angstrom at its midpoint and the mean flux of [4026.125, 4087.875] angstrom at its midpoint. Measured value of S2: 6.28 angstrom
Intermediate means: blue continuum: 1.33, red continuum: 2.18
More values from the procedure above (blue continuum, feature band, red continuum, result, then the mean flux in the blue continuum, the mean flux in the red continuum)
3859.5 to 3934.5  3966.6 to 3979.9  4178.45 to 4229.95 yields 3.8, 1.35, 2.24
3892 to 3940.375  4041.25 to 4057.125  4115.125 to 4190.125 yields -3.0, 1.32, 2.2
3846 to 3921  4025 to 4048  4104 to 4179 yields -4.0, 1.38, 2.19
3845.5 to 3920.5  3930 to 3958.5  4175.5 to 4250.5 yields 6.6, 1.38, 2.28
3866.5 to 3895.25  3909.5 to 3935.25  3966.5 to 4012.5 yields 3.6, 1.32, 1.75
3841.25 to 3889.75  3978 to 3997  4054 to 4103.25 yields -1.3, 1.25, 2.14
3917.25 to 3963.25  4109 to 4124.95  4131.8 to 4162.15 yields -1.8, 1.24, 2.19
